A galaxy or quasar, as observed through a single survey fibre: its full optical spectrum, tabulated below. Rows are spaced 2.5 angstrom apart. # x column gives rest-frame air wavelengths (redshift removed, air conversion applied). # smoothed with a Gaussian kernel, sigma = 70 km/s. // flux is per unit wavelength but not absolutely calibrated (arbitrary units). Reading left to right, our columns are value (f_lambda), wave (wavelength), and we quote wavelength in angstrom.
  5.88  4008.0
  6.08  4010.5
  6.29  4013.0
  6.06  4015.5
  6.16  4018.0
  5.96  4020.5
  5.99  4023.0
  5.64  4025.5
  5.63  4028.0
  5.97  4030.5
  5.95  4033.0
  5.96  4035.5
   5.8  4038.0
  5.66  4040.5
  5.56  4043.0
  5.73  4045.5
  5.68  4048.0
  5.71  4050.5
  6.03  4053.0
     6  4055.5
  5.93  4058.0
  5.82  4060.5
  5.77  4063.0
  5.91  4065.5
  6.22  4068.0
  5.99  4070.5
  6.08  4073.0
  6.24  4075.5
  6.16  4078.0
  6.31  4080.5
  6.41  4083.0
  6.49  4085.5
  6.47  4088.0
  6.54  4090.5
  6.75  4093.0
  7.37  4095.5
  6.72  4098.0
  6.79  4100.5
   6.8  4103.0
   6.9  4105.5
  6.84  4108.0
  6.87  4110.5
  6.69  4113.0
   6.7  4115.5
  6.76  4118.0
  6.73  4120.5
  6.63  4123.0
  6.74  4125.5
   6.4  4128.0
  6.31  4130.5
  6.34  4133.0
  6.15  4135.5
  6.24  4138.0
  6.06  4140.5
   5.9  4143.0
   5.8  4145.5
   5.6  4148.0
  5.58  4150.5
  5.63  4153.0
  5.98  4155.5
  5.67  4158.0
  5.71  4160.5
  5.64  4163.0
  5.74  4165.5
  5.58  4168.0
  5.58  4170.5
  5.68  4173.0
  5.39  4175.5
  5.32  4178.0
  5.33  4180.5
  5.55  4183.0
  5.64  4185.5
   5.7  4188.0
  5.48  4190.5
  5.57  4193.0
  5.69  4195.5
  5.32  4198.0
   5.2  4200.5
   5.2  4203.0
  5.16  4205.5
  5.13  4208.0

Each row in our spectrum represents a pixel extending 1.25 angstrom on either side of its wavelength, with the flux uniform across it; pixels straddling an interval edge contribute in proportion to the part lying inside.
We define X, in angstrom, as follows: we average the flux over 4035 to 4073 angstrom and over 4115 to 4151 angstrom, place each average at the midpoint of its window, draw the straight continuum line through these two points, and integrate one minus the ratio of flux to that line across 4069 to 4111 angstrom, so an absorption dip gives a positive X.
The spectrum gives -3.6 angstrom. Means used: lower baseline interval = 5.86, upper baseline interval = 6.27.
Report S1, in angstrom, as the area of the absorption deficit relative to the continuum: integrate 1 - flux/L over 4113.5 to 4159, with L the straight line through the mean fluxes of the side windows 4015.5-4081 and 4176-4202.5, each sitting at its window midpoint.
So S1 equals -4.4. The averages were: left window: 5.92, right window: 5.47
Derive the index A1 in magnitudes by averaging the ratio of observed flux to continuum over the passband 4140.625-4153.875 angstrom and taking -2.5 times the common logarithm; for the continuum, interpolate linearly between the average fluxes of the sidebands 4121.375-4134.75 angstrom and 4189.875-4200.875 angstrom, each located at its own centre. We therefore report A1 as 0.08 mag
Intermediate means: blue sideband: 6.48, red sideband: 5.47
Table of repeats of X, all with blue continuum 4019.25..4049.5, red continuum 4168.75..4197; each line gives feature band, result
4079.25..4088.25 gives -1.1 angstrom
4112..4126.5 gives -2.7 angstrom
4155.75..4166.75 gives -0.3 angstrom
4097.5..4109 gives -2.3 angstrom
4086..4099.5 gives -2.5 angstrom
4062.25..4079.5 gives -1.0 angstrom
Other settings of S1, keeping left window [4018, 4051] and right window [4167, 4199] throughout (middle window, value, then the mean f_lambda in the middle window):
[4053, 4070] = -0.6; 5.95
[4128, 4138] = -1.2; 6.28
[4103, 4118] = -3.0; 6.8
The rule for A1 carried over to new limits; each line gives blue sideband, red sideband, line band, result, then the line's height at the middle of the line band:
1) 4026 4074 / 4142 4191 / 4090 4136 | -0.17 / 5.73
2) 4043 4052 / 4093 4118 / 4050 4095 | 0.00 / 6.19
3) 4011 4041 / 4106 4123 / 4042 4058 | 0.07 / 6.16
